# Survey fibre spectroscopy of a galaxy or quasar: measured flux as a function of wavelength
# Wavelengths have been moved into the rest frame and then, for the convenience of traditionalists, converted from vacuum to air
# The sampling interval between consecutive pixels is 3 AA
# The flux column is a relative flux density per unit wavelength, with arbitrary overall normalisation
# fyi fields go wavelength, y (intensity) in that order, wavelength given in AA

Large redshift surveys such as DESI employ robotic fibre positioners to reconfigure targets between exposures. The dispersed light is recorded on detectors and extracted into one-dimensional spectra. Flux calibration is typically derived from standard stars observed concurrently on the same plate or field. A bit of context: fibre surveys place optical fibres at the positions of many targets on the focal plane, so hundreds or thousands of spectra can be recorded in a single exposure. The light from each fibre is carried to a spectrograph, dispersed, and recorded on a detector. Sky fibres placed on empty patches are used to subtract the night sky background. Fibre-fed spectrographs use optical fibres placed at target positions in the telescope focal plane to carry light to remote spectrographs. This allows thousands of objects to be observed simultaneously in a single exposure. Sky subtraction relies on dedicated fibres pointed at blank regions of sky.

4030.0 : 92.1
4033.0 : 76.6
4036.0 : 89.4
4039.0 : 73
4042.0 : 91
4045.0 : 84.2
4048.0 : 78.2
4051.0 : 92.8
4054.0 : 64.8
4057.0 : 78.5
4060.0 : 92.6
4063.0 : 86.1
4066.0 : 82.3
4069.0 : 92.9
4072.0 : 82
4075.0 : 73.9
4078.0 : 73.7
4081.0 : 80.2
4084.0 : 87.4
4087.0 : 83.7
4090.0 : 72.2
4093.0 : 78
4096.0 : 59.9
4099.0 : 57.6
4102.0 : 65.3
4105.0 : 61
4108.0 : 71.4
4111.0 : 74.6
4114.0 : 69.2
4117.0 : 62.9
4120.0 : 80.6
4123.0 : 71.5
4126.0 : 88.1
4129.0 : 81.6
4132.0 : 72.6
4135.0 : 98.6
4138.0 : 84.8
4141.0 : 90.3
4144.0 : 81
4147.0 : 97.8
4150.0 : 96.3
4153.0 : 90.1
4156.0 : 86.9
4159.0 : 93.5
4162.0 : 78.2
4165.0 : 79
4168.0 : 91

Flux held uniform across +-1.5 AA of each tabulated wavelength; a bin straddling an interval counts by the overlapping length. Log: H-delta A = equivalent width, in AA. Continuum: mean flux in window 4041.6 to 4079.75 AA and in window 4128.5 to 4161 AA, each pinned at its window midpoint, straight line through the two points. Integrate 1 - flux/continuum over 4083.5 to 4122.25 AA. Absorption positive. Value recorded 6.69 AA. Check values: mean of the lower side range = 82.3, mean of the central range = 70.6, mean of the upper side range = 88.6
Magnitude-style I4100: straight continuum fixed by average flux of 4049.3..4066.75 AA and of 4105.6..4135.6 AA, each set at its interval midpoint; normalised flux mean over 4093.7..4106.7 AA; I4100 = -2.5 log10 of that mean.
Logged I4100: 0.25 mag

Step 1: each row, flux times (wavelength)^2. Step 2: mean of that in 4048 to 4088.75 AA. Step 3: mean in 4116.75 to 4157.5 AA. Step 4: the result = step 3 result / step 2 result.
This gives 1.1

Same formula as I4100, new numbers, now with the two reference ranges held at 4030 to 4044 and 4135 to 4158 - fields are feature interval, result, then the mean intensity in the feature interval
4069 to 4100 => 0.14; 76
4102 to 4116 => 0.27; 68.4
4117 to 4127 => 0.15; 77.1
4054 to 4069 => 0.02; 83.7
